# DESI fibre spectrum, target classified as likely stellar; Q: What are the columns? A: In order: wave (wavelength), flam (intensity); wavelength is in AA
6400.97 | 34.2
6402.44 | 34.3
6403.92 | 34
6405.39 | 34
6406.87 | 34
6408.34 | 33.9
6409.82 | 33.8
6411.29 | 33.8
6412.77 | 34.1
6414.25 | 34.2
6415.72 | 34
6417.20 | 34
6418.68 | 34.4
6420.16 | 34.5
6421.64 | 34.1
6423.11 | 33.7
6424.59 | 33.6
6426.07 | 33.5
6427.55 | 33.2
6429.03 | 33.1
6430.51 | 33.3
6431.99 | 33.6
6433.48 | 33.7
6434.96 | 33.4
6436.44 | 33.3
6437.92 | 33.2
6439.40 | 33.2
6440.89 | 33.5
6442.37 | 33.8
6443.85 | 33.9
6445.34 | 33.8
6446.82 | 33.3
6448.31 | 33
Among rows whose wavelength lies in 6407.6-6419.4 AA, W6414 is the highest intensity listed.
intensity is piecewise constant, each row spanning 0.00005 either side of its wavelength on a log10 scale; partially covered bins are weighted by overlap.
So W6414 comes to 34.4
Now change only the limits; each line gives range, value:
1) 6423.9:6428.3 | 33.6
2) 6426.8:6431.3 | 33.3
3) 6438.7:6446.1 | 33.9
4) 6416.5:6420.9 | 34.5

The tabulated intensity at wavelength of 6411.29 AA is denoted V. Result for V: 33.8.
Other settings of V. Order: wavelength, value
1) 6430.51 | 33.3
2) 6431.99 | 33.6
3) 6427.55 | 33.2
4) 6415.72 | 34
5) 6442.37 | 33.8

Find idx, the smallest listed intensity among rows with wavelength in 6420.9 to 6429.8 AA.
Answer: 33.1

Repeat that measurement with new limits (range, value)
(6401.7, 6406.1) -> 34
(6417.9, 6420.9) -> 34.4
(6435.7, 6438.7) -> 33.2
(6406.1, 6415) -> 33.8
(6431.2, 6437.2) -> 33.3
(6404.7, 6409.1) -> 33.9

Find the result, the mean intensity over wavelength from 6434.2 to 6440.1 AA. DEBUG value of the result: 33.3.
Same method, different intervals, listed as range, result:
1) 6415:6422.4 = 34.2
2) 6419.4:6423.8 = 34.1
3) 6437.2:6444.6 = 33.5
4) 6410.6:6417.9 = 34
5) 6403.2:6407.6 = 34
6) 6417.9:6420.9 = 34.4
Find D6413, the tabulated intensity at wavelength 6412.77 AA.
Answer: 34.1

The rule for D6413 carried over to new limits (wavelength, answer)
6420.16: 34.5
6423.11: 33.7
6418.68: 34.4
